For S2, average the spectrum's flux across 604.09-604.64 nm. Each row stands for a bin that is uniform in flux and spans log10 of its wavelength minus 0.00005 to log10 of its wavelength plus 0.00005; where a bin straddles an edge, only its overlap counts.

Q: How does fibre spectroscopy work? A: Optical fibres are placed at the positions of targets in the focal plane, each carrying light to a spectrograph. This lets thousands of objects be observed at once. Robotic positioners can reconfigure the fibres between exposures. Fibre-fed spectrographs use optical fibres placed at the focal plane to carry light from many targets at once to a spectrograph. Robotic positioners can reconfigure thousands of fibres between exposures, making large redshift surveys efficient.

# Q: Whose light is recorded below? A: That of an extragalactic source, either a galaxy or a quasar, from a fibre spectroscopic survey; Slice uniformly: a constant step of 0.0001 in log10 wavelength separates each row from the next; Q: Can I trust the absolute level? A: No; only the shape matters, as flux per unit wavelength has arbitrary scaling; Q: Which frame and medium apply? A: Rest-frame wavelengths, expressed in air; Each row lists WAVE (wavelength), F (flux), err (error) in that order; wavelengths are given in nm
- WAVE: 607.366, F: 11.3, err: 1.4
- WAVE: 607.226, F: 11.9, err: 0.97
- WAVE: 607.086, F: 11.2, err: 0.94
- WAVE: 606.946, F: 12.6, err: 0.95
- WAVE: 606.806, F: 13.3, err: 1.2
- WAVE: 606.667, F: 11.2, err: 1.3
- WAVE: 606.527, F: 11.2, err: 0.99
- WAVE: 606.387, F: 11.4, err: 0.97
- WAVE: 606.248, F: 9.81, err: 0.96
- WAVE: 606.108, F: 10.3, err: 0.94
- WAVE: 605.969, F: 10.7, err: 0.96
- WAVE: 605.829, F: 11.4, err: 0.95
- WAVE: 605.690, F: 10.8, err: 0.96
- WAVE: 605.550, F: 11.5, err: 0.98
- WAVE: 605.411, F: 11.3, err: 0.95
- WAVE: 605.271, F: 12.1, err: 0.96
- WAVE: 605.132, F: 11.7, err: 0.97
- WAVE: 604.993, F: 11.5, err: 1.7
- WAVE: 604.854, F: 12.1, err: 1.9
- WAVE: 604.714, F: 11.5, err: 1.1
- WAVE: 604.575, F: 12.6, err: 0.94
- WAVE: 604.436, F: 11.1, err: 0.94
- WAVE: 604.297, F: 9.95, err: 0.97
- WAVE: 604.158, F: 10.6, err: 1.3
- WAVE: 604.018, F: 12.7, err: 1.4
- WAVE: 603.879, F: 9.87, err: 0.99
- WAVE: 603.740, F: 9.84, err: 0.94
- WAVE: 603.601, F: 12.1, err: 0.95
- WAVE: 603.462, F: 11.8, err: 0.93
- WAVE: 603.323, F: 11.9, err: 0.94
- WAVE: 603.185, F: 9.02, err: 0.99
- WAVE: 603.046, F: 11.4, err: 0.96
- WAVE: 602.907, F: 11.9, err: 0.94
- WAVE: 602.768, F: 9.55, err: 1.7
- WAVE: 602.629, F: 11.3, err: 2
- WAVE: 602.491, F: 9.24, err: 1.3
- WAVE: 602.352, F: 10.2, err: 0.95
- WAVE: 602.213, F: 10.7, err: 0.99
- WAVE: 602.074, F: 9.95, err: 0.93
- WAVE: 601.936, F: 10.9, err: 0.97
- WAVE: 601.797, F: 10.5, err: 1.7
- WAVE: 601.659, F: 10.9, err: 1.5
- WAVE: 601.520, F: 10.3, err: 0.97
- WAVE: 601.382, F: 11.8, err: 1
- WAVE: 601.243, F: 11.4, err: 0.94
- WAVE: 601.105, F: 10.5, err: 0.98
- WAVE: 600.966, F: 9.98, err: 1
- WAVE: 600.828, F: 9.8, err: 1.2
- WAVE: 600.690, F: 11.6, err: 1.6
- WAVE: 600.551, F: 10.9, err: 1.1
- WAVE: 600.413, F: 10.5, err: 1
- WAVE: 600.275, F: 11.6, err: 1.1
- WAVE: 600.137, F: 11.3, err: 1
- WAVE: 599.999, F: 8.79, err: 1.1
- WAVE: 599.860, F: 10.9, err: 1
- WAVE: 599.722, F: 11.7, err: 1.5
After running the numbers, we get 11.1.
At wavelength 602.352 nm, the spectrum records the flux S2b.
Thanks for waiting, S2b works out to 10.2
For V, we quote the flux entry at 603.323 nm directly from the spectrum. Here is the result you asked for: 11.9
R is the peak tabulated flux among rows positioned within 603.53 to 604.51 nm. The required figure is 12.7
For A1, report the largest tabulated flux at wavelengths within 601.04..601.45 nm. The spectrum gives 11.8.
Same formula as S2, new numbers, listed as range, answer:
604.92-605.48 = 11.7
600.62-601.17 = 10.5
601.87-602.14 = 10.4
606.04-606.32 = 10.1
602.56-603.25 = 10.6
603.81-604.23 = 11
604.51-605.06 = 11.9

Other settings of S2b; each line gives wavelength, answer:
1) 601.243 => 11.4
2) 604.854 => 12.1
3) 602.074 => 9.95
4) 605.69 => 10.8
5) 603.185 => 9.02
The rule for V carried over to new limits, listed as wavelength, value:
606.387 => 11.4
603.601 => 12.1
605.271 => 12.1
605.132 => 11.7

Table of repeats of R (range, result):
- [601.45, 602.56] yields 10.9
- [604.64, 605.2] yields 12.1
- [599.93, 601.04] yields 11.6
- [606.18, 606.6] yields 11.4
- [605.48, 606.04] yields 11.5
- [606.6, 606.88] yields 13.3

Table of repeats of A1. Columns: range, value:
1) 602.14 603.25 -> 11.9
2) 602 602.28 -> 10.7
